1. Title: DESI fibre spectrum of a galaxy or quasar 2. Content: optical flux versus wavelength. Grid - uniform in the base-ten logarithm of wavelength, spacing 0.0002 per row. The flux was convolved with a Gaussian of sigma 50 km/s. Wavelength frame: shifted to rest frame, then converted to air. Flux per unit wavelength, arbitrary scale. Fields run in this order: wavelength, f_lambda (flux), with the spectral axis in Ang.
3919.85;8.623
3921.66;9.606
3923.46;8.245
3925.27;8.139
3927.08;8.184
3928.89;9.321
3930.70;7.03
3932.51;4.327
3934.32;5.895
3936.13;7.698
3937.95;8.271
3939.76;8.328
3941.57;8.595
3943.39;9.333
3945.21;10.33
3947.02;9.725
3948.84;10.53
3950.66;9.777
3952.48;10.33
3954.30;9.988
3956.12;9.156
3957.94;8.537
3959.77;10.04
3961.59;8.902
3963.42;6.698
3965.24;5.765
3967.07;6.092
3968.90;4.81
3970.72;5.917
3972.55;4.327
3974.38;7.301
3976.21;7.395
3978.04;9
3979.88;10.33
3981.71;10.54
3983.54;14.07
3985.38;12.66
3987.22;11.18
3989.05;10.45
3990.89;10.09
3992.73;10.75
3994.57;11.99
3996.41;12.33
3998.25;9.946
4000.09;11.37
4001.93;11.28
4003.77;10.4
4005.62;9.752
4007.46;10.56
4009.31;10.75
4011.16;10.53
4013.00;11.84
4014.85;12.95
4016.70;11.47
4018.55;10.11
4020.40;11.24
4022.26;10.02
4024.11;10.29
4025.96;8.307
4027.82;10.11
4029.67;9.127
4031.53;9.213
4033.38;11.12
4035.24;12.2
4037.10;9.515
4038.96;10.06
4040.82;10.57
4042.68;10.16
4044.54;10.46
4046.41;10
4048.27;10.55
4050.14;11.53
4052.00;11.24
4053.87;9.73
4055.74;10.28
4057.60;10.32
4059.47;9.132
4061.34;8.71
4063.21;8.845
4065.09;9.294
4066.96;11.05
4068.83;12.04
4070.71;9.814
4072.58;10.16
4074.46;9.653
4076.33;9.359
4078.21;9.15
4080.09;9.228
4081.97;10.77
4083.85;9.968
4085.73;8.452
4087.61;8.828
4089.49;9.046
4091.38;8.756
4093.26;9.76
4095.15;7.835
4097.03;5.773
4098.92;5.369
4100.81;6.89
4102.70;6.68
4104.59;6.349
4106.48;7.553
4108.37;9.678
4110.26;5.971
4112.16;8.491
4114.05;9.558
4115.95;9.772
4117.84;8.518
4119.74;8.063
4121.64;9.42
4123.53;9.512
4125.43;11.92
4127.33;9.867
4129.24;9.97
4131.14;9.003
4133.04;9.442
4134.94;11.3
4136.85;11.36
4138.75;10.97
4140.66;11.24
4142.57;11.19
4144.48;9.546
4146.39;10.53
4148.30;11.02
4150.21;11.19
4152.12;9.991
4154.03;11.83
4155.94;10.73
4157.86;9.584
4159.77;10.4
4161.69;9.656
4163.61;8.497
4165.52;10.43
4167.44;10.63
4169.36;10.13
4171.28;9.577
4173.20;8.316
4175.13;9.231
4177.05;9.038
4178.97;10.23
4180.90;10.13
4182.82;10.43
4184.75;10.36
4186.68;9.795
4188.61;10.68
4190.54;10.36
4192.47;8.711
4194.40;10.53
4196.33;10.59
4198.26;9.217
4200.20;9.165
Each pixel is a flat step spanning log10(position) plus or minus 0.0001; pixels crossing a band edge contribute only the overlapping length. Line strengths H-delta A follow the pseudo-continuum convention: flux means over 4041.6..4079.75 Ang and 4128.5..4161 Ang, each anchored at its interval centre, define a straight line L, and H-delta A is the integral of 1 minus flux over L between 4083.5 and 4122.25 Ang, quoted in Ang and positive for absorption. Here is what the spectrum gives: 8.32 Ang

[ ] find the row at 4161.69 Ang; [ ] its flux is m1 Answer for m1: 9.656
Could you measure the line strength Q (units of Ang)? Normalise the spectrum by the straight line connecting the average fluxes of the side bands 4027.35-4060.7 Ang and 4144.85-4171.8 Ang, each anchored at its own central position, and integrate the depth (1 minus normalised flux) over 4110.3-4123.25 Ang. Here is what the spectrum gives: 1.89 Ang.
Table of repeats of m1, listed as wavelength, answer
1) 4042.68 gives 10.16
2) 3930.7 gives 7.03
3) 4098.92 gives 5.369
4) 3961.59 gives 8.902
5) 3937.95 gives 8.271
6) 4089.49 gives 9.046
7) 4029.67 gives 9.127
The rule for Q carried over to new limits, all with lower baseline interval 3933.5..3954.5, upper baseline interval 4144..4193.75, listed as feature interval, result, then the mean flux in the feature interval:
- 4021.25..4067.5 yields -2.79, 10.1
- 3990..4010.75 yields -3.42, 10.8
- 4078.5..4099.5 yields 2.36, 8.6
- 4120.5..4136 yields -0.27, 10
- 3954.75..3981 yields 4.70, 7.52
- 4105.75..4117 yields 1.46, 8.52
